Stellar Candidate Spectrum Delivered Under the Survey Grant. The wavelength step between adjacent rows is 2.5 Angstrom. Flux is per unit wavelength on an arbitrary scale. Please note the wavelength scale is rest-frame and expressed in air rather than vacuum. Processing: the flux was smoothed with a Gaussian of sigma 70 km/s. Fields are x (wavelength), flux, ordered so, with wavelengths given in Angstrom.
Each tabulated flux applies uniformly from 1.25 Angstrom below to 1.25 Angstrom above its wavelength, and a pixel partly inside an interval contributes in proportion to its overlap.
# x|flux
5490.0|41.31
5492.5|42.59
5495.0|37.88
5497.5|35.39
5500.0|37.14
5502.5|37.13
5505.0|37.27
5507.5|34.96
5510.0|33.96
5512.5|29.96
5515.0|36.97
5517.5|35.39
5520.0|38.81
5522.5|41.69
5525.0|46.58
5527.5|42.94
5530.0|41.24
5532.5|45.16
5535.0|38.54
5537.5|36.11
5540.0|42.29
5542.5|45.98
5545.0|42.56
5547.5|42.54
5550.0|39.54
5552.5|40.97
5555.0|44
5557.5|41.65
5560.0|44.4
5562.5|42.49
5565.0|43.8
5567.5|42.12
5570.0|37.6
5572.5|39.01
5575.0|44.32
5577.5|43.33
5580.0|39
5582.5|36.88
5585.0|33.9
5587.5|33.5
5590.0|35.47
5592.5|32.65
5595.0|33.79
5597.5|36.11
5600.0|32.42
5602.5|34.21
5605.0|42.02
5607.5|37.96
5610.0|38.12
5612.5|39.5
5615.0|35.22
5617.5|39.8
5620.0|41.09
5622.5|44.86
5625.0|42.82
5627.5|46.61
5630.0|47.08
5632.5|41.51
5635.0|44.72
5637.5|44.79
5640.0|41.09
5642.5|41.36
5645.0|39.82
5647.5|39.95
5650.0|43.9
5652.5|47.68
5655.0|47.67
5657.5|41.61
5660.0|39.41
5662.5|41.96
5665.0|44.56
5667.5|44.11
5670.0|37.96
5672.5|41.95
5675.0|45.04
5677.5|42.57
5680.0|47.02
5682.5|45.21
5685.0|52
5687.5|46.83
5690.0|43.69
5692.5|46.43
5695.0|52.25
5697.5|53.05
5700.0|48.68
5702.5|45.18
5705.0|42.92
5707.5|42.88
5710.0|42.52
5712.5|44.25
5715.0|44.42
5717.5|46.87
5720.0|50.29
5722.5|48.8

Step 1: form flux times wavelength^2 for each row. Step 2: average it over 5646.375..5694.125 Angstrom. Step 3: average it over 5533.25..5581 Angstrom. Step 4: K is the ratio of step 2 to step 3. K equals 1.11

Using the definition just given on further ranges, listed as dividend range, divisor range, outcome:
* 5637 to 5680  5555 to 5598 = 1.13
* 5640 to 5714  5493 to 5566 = 1.17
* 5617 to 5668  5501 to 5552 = 1.14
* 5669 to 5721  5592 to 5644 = 1.18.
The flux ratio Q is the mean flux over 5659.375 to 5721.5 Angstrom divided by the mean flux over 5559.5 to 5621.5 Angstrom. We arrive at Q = 1.2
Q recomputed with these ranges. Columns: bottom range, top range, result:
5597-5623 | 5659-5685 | 1.14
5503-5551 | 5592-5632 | 0.99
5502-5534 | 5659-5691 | 1.14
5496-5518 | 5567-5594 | 1.07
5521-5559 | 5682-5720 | 1.11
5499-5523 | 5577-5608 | 1.00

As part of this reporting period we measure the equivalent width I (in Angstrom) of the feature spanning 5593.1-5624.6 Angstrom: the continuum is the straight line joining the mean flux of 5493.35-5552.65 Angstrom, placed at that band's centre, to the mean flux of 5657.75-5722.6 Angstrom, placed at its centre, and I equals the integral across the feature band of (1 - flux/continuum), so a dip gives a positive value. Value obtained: 3.3 Angstrom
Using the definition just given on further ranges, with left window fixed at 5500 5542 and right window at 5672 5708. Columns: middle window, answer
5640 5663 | 1.2 Angstrom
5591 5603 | 2.4 Angstrom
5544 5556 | -0.5 Angstrom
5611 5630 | 0.7 Angstrom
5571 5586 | 0.7 Angstrom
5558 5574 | -0.3 Angstrom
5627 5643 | 0.0 Angstrom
